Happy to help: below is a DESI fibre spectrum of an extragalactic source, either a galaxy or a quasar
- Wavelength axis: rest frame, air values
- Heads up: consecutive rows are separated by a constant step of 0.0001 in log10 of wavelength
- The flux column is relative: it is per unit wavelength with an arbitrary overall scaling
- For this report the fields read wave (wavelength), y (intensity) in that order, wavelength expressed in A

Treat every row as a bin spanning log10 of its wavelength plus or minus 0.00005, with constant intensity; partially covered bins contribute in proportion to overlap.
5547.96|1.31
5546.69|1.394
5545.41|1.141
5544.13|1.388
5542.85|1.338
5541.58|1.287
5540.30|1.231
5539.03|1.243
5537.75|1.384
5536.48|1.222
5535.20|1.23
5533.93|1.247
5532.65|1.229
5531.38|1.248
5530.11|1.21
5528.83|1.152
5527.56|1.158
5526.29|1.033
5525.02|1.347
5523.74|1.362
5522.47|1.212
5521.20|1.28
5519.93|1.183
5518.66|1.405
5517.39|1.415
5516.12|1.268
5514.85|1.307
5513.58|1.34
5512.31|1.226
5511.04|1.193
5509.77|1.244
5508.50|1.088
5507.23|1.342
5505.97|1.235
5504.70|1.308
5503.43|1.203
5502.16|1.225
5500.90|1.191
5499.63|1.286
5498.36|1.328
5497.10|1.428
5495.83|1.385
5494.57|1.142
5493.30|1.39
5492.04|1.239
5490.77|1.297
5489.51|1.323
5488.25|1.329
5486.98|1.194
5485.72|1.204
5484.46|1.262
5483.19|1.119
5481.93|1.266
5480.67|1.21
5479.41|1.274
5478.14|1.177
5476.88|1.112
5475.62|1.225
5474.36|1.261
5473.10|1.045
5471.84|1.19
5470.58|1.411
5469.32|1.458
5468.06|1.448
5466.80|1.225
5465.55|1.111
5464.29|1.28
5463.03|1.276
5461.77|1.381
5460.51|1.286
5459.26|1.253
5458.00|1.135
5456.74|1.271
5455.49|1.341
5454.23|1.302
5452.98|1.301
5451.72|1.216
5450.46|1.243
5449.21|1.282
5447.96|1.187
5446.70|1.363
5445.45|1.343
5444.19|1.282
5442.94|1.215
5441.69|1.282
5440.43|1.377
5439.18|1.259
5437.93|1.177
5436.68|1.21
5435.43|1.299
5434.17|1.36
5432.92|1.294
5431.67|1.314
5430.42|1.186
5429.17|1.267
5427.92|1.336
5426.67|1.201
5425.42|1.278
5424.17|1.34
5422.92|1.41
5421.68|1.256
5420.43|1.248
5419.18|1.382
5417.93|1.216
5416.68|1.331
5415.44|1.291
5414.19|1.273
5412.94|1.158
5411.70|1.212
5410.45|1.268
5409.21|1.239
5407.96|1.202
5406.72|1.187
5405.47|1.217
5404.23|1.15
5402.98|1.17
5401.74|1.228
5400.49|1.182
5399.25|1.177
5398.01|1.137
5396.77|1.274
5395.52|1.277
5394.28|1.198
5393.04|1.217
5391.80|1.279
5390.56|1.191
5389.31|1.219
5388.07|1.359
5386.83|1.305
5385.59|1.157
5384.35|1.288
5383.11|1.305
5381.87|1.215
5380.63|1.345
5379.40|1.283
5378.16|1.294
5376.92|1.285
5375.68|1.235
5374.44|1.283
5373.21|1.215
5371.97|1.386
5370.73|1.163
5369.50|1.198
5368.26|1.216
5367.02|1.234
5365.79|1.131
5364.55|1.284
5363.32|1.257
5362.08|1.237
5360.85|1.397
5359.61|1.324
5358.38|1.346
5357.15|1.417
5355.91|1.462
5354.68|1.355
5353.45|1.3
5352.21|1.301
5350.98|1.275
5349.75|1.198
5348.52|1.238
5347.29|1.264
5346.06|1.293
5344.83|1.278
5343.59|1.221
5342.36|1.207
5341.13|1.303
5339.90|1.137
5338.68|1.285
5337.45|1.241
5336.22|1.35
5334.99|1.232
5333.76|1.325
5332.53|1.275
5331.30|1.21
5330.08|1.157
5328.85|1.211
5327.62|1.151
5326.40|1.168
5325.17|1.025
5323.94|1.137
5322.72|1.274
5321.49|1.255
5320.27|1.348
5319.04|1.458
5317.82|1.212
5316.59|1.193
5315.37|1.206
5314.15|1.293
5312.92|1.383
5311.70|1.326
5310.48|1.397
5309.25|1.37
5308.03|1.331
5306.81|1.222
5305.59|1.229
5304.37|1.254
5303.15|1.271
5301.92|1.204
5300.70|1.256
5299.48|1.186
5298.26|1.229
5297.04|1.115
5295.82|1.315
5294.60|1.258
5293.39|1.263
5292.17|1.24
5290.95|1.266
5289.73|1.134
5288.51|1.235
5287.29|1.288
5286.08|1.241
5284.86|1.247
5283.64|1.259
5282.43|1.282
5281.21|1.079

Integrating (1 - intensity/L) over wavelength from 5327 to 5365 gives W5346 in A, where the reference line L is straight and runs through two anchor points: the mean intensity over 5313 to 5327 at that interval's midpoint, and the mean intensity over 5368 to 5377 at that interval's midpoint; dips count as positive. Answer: -1.0 A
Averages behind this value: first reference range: 1.24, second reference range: 1.25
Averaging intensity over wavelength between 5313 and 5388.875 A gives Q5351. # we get 1.26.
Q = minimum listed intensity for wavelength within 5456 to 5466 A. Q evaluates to 1.111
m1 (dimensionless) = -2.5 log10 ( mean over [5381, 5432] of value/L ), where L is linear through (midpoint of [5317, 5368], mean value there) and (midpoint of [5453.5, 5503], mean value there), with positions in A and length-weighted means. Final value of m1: 0.01 mag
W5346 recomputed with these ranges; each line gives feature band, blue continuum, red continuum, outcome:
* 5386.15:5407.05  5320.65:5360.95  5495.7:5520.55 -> 0.7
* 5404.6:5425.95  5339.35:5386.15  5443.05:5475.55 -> 0.2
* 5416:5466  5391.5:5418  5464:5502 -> -1.6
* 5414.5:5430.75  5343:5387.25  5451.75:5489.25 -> -0.3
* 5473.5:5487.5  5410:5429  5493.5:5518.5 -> 0.8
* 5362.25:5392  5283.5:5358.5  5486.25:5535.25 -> 0.1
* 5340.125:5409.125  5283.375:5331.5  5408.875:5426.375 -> 0.5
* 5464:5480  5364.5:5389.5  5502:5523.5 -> 0.2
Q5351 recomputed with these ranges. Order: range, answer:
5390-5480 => 1.26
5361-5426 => 1.25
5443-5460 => 1.27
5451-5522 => 1.26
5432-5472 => 1.28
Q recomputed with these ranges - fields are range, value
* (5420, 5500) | 1.045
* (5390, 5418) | 1.137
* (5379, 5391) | 1.157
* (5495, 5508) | 1.191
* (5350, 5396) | 1.131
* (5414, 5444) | 1.177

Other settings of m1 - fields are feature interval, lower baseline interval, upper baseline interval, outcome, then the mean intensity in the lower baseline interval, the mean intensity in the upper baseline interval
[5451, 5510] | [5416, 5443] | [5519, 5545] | 0.007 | 1.29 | 1.25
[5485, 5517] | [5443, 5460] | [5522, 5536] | -0.027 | 1.27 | 1.22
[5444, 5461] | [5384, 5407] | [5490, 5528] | -0.023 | 1.22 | 1.27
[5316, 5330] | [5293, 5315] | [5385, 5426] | 0.043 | 1.27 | 1.24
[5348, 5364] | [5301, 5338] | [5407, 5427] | -0.047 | 1.26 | 1.27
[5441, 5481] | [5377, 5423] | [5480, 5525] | -0.002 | 1.25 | 1.27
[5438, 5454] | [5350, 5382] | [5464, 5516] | -0.008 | 1.29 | 1.26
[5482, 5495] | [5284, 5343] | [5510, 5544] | 0.006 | 1.25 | 1.26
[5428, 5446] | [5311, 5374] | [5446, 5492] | -0.016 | 1.26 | 1.26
